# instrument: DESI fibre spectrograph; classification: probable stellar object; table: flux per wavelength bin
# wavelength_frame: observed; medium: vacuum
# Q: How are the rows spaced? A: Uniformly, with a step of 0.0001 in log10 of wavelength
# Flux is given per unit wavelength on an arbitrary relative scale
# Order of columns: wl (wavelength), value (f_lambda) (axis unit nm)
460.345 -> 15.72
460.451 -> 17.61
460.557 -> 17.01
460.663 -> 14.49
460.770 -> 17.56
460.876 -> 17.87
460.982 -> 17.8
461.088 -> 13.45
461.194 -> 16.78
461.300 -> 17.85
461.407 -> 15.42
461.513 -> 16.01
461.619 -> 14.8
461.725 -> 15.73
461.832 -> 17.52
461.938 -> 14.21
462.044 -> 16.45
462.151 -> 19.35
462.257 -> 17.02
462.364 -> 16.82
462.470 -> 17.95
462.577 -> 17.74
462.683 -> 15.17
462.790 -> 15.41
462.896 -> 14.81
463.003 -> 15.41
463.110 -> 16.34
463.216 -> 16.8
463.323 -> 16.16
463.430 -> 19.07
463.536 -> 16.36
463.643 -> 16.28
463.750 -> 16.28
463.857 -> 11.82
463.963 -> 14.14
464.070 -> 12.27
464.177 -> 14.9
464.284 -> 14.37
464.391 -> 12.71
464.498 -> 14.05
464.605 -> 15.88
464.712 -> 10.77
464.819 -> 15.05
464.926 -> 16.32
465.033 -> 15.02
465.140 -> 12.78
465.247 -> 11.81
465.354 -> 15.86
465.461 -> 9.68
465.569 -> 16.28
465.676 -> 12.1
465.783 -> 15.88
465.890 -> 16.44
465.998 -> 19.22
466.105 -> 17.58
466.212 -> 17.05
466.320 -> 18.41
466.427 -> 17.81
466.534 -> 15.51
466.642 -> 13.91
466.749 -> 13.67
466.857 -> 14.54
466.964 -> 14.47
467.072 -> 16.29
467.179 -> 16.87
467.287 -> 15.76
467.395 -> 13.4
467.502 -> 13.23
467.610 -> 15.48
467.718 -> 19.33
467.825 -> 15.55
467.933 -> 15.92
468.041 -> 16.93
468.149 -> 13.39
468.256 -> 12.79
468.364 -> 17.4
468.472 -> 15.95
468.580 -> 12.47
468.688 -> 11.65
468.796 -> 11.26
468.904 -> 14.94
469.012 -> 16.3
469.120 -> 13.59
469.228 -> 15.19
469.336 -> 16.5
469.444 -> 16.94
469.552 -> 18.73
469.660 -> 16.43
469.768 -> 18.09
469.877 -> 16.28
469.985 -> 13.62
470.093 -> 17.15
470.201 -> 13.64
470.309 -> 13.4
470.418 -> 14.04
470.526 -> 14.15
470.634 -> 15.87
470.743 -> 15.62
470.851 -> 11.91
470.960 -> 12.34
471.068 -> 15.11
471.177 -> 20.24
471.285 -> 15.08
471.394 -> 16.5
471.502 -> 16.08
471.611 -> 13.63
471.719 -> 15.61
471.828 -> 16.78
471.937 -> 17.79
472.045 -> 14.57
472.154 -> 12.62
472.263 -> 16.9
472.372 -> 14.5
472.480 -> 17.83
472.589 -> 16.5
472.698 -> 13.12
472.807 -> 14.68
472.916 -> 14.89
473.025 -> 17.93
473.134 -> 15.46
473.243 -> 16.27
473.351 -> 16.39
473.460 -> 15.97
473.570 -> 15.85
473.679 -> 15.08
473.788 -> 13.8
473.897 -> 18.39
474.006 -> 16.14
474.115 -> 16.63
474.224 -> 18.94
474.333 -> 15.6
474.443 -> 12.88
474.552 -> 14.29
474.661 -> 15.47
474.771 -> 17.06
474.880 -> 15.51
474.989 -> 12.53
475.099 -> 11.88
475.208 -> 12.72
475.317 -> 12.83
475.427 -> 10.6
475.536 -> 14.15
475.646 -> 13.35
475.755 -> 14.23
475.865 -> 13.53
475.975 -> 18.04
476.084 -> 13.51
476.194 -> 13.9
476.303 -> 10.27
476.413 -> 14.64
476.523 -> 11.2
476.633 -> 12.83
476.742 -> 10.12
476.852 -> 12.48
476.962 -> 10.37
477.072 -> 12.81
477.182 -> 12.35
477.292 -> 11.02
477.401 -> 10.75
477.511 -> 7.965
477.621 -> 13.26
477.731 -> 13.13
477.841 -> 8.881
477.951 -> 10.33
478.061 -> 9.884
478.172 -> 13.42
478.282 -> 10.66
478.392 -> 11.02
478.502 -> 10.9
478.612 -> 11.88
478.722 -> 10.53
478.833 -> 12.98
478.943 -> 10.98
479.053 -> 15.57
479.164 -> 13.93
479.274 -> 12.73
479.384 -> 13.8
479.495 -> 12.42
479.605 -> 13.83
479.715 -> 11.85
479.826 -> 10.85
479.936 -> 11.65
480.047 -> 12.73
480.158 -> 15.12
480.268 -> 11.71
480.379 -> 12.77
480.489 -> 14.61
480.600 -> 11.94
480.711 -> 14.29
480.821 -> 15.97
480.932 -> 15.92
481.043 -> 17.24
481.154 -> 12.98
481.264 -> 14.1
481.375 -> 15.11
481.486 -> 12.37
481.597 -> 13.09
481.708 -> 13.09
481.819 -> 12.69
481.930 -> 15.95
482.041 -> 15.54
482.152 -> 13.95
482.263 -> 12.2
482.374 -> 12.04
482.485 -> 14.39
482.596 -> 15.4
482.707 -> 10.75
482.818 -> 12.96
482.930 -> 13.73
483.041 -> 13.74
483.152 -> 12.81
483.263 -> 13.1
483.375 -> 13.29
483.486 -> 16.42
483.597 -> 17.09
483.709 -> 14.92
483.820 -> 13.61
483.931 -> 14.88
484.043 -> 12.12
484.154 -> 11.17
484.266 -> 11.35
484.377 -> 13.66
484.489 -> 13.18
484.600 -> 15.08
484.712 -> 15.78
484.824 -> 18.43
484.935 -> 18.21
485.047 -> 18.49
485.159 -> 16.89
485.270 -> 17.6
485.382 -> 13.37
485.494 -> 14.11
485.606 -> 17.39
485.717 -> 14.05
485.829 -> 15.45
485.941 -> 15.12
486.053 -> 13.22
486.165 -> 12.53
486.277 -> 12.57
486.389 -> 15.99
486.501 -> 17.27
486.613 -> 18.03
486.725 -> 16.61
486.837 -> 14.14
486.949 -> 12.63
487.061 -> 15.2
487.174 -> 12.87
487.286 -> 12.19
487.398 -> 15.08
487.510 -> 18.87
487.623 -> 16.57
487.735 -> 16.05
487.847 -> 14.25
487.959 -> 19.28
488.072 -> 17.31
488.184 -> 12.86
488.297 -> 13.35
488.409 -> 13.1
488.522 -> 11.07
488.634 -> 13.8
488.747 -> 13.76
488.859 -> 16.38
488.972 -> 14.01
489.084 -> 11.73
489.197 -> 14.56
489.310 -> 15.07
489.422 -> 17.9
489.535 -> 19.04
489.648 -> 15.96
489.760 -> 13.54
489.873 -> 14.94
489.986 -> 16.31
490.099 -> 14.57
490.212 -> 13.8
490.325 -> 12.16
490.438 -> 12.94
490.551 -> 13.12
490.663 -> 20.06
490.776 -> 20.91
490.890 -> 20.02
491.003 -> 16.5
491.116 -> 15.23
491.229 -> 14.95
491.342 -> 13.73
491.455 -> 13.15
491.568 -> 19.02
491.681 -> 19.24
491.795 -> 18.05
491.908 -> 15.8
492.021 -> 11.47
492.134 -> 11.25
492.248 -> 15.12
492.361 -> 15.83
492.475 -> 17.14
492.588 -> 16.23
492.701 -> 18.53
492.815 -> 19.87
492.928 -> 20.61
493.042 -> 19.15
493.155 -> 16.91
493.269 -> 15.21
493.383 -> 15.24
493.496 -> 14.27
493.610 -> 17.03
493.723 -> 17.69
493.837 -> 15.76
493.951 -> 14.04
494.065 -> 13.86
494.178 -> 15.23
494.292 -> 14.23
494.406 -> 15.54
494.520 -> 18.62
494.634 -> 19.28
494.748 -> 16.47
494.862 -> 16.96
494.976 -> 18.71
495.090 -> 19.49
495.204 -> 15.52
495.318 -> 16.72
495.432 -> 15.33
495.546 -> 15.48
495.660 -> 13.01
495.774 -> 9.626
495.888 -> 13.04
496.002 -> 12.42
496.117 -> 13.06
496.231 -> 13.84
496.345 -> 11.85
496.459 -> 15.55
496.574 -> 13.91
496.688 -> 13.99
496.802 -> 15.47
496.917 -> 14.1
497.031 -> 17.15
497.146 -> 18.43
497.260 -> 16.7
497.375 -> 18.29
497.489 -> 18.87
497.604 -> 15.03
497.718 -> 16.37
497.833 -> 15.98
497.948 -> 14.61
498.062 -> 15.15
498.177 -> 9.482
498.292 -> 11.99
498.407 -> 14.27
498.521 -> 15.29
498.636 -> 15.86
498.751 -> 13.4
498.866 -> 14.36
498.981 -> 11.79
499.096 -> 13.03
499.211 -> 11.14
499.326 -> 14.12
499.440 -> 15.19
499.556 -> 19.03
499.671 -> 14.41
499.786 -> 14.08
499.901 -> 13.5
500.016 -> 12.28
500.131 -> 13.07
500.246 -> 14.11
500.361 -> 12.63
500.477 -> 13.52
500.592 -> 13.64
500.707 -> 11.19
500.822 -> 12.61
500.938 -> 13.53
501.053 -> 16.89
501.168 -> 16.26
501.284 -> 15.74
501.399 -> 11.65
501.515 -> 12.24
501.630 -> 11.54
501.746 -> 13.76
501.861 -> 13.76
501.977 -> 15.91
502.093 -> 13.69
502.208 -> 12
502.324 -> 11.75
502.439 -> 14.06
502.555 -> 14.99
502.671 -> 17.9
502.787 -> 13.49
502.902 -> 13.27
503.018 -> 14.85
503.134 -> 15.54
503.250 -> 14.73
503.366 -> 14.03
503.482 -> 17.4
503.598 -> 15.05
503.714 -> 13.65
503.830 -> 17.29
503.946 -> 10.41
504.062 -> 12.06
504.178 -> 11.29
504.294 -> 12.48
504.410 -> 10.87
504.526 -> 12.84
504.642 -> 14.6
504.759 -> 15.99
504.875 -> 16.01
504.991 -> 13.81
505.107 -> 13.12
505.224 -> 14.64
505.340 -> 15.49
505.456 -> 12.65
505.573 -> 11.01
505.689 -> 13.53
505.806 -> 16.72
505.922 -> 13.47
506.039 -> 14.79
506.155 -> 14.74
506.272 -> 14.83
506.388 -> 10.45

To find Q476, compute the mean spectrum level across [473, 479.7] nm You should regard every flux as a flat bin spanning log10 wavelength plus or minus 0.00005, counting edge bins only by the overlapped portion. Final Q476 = 13.3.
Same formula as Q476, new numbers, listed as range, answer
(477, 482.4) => 12.8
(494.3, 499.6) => 15.1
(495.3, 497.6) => 14.8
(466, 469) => 15.3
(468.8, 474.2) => 15.6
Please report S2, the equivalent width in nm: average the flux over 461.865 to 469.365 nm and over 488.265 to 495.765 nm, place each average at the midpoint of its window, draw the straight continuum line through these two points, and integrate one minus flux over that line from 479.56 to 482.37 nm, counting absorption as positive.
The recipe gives 0.35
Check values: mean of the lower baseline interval 15.3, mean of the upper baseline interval 15.8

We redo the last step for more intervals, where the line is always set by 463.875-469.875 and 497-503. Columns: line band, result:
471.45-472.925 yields -0.05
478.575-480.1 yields 0.23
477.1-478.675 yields 0.39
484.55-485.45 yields -0.13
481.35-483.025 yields 0.13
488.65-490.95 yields -0.16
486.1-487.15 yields -0.02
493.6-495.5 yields -0.27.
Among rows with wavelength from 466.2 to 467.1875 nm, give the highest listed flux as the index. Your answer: 18.41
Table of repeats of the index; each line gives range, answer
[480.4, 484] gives 17.24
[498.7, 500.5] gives 19.03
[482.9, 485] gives 18.43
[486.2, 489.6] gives 19.28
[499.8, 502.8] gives 17.9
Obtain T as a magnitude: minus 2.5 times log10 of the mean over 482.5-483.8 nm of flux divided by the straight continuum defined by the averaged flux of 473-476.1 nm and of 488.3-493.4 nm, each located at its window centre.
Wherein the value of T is 0.10 mag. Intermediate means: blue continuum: 15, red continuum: 15.7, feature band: 14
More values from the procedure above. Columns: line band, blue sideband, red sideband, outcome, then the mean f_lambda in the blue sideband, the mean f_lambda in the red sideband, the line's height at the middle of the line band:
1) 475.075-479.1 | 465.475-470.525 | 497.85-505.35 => 0.23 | 15.4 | 13.9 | 15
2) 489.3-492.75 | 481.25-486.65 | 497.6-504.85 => -0.12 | 14.4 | 13.9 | 14.2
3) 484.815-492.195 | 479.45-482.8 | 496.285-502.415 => -0.11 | 13.6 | 14.2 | 13.8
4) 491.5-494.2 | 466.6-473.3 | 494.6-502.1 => -0.12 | 15.3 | 14.5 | 14.7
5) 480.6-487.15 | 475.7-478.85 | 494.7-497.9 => -0.11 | 11.9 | 15.4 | 13.1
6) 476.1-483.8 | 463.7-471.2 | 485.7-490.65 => 0.15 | 15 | 14.8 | 14.9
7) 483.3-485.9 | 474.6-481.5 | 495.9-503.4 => -0.14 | 12.8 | 14.2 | 13.3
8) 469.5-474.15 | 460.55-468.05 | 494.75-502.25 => -0.02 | 15.6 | 14.4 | 15.3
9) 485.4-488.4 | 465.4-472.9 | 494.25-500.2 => 0.00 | 15.3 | 14.9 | 15.1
